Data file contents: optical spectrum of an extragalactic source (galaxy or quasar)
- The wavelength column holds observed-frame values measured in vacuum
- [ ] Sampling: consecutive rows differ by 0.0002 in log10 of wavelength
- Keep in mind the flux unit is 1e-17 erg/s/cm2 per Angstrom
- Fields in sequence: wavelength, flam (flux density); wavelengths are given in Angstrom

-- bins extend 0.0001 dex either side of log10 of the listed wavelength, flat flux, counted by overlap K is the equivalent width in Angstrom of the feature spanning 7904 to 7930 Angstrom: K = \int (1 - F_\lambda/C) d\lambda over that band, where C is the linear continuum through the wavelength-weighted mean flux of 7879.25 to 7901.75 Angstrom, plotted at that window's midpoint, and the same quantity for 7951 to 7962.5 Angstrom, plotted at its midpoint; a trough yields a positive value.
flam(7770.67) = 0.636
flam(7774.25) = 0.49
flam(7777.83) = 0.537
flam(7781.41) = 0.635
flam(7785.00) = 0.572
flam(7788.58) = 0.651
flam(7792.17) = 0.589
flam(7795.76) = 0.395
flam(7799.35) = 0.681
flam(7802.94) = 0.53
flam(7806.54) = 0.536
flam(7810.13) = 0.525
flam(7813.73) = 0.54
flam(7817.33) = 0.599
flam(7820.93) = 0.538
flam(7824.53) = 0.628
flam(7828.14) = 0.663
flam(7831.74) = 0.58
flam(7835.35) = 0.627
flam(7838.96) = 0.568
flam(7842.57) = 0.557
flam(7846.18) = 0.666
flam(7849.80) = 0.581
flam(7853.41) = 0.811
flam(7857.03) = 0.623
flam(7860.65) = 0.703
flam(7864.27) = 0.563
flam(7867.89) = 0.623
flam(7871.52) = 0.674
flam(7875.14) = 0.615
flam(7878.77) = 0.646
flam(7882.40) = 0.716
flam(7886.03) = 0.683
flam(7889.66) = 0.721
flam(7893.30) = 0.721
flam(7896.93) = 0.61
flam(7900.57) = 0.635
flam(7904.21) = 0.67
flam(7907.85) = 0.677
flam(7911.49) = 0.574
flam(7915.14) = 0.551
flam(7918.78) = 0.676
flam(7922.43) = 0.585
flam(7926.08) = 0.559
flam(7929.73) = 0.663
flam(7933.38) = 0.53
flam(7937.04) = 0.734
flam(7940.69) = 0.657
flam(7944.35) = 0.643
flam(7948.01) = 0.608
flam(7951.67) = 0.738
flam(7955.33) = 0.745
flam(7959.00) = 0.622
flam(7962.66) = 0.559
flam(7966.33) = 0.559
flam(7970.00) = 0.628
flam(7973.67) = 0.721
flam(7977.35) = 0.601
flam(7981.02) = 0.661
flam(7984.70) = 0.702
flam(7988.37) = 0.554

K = 2.5 Angstrom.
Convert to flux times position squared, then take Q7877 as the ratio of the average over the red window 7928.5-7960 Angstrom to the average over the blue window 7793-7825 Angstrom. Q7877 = 1.24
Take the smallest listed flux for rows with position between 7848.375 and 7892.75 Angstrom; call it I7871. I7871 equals 0.563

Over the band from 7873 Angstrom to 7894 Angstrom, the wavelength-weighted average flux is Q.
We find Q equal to 0.682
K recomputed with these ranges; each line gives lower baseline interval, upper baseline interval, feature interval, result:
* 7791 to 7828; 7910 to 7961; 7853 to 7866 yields -1.57 Angstrom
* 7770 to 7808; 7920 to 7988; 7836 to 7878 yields -2.73 Angstrom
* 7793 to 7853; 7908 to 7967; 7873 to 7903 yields -2.99 Angstrom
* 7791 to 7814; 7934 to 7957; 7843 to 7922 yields -4.37 Angstrom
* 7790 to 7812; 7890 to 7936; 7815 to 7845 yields -1.59 Angstrom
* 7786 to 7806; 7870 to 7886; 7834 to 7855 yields -0.26 Angstrom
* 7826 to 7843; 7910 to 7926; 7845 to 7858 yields -1.57 Angstrom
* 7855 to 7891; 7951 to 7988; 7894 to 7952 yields 1.86 Angstrom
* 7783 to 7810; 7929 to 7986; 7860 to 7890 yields -2.56 Angstrom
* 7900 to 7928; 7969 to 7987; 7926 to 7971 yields 0.19 Angstrom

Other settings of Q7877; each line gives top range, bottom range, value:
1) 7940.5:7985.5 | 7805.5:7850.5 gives 1.14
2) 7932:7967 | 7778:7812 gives 1.18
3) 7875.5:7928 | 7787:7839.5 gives 1.14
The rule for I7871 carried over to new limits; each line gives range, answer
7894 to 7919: 0.551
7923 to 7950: 0.53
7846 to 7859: 0.581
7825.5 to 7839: 0.568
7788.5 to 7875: 0.395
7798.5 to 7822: 0.525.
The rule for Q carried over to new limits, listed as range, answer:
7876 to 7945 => 0.644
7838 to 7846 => 0.583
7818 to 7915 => 0.639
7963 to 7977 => 0.624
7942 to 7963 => 0.659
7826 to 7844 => 0.6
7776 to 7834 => 0.575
